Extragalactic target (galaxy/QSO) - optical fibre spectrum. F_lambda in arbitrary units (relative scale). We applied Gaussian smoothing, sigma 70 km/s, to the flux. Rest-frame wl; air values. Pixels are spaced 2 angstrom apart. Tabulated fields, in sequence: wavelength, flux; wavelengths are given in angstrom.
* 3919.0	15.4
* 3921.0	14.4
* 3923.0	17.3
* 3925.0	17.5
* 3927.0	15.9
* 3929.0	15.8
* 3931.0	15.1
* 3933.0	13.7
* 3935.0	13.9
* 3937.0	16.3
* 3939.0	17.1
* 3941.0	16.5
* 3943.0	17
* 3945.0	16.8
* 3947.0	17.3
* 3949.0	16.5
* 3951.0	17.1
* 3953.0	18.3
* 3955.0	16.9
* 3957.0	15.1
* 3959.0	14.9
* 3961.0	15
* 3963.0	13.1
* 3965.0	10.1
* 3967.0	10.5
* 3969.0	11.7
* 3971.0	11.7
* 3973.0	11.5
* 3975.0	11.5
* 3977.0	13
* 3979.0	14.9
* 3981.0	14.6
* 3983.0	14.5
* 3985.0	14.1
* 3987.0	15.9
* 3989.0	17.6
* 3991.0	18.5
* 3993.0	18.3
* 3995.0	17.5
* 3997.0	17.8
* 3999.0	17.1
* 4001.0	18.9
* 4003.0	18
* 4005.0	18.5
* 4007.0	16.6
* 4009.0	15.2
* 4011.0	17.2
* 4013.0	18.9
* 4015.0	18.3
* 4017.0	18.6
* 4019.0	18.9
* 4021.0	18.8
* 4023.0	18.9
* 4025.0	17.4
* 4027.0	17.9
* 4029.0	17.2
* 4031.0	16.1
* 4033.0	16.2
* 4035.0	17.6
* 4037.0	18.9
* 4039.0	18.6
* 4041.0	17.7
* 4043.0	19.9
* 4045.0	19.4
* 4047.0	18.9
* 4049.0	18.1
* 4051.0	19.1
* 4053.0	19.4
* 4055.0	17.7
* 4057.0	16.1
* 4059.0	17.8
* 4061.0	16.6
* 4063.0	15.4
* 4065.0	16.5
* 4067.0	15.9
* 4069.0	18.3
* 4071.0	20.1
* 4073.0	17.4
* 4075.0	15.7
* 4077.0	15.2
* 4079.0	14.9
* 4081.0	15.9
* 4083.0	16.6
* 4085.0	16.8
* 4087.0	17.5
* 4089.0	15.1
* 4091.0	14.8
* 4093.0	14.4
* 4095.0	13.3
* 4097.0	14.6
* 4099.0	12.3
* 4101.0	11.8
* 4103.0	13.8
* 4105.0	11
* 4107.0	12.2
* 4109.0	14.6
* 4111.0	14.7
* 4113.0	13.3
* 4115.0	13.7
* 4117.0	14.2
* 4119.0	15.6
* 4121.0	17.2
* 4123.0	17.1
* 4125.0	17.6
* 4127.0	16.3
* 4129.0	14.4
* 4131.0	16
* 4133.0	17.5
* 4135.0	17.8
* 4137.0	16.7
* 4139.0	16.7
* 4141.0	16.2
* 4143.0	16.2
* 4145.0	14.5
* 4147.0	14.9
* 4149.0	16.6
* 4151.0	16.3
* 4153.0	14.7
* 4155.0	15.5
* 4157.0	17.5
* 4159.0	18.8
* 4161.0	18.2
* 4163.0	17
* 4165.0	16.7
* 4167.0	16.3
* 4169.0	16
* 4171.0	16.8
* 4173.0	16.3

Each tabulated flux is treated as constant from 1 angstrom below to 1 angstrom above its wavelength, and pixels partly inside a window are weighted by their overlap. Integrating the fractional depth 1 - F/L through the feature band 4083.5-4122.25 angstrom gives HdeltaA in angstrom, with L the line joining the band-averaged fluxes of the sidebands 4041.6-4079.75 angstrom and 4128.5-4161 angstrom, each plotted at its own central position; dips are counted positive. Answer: 6.01 angstrom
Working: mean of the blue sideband 17.5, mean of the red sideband 16.4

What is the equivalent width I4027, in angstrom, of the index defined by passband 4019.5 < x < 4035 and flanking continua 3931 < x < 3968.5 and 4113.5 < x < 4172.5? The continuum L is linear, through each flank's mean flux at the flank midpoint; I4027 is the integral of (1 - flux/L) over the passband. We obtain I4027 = -1.85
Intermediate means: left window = 15.3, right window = 16.3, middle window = 17.6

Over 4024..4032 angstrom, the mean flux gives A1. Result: 17.1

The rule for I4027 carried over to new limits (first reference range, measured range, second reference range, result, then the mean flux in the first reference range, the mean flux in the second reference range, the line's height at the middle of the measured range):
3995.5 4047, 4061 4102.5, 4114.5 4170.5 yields 3.69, 18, 16.3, 17.1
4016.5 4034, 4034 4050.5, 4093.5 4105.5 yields -1.99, 17.8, 12.9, 16.7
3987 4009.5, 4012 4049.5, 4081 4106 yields -3.91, 17.6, 14.4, 16.5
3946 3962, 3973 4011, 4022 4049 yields 2.29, 16.4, 18.1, 17.2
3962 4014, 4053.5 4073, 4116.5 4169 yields -1.72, 15.3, 16.4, 15.8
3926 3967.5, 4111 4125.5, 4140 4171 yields 0.72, 15.4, 16.4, 16.2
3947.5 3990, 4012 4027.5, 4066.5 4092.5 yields -3.27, 14.3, 16.4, 15.3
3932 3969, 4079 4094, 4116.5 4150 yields 0.16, 15.2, 16.2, 16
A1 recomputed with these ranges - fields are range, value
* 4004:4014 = 17.3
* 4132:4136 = 17.6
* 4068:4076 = 17.9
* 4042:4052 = 19.1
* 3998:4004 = 18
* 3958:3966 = 13.3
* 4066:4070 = 17.1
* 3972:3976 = 11.5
